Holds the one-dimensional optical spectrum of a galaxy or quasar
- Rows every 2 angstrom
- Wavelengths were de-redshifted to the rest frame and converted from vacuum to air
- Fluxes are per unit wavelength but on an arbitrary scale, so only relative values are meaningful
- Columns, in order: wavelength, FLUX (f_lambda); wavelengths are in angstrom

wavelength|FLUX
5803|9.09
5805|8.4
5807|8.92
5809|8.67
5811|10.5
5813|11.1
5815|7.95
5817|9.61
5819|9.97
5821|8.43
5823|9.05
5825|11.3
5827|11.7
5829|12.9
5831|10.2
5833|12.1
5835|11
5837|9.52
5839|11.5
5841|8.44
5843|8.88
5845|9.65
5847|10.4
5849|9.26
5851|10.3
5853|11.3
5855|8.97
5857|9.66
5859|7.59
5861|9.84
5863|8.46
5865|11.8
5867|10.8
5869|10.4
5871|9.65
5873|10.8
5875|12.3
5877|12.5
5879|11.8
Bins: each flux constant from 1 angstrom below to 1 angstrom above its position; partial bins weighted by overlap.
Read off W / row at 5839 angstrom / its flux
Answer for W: 11.5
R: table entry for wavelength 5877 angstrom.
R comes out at 12.5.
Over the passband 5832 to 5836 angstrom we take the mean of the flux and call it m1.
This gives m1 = 11.6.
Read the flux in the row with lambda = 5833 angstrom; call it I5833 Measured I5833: 12.1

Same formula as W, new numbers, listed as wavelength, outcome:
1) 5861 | 9.84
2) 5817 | 9.61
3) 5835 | 11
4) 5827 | 11.7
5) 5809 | 8.67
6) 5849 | 9.26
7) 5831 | 10.2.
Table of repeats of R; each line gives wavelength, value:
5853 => 11.3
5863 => 8.46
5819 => 9.97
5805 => 8.4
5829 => 12.9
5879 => 11.8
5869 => 10.4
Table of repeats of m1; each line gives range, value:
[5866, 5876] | 10.8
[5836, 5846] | 9.6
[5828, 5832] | 11.6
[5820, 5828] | 10.1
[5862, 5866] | 10.1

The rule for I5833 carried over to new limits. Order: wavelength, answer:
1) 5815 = 7.95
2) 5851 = 10.3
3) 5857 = 9.66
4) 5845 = 9.65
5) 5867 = 10.8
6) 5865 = 11.8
